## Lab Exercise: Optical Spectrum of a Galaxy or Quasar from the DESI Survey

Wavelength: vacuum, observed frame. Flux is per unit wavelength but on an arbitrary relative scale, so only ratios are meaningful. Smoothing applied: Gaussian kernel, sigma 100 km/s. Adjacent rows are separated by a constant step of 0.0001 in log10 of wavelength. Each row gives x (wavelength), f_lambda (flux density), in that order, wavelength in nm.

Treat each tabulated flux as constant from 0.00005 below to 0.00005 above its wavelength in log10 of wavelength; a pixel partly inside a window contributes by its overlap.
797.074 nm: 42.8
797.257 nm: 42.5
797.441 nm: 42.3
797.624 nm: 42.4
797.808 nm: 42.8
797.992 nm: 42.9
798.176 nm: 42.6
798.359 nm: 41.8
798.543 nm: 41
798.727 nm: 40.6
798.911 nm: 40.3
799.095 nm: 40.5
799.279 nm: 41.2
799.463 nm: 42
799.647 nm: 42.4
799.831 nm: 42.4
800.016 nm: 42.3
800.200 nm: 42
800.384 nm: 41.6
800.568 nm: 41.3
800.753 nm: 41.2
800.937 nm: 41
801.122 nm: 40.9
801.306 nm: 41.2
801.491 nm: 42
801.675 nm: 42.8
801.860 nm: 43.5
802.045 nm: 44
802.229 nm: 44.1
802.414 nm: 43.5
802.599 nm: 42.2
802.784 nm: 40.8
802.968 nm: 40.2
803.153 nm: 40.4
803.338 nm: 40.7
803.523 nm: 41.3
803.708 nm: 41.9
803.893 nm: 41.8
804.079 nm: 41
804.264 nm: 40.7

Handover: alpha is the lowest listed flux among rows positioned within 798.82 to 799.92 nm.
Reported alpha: 40.3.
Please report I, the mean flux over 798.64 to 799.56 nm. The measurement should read 40.9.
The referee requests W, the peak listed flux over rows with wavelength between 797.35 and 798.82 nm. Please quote 42.9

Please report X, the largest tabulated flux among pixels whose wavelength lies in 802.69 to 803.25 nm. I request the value 40.8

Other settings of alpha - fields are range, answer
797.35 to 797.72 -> 42.3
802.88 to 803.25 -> 40.2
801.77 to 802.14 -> 43.5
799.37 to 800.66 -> 41.3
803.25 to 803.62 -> 40.7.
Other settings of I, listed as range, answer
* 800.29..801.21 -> 41.2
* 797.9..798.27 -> 42.8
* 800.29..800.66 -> 41.5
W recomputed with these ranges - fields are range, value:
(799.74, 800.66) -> 42.4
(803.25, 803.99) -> 41.9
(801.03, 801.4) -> 41.2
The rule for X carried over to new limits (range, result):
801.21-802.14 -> 44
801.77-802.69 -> 44.1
